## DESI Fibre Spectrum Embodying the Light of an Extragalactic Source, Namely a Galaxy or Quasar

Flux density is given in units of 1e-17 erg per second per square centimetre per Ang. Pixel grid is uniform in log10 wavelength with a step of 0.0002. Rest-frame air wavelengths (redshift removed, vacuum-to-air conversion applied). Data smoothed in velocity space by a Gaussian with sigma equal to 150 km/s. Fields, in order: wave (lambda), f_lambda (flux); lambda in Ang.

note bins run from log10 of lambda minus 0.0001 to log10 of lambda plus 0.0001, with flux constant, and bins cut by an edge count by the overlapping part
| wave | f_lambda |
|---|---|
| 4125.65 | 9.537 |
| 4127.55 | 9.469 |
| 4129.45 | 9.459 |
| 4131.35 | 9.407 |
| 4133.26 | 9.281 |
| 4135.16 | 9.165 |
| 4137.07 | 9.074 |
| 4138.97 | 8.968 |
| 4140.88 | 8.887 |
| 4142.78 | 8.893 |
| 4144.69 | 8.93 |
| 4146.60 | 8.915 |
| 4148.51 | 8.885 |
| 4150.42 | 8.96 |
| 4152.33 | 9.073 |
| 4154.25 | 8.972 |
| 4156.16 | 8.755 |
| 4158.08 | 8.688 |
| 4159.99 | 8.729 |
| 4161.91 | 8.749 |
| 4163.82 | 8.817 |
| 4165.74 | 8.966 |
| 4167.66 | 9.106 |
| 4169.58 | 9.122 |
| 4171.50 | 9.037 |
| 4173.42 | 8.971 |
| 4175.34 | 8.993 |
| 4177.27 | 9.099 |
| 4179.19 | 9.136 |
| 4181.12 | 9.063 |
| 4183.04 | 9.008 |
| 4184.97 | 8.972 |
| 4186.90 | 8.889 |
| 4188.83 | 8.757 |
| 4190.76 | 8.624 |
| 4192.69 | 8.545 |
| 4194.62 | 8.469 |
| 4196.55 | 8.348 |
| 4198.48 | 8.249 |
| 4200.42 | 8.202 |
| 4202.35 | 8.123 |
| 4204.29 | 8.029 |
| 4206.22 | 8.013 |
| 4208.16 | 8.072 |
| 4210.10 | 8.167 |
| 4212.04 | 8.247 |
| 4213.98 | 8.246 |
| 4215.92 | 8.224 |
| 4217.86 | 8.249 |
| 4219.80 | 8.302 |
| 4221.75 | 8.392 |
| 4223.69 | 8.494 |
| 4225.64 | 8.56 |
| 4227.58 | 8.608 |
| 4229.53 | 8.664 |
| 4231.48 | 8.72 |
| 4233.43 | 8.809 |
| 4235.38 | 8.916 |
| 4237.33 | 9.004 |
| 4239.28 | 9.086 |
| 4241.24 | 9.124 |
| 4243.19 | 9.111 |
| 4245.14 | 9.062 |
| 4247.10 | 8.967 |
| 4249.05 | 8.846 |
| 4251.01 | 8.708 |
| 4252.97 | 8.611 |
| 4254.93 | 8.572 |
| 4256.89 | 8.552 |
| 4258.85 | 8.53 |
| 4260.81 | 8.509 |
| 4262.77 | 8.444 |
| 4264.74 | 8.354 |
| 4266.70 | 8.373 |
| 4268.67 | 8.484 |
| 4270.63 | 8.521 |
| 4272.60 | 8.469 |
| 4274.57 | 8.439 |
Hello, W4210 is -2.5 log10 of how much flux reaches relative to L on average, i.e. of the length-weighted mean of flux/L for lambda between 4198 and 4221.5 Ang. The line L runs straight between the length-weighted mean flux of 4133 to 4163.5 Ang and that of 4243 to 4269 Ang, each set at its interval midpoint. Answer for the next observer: 0.07 mag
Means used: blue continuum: 8.92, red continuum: 8.64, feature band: 8.18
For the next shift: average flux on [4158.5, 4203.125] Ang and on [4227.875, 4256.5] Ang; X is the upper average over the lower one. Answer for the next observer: 1.01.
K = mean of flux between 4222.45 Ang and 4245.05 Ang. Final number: 8.83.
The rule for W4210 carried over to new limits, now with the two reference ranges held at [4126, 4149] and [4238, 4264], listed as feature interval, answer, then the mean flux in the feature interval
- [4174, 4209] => 0.05 mag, 8.59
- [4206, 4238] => 0.05 mag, 8.46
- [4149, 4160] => 0.02 mag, 8.87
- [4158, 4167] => 0.03 mag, 8.82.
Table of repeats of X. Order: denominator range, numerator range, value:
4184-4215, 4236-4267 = 1.05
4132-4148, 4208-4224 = 0.92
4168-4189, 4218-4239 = 0.96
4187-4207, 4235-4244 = 1.08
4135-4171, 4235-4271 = 0.98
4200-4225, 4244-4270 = 1.05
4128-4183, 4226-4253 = 0.99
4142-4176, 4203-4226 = 0.92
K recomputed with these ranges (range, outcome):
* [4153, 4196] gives 8.88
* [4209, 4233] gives 8.41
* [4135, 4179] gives 8.95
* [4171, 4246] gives 8.63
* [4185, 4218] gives 8.34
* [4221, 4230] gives 8.54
